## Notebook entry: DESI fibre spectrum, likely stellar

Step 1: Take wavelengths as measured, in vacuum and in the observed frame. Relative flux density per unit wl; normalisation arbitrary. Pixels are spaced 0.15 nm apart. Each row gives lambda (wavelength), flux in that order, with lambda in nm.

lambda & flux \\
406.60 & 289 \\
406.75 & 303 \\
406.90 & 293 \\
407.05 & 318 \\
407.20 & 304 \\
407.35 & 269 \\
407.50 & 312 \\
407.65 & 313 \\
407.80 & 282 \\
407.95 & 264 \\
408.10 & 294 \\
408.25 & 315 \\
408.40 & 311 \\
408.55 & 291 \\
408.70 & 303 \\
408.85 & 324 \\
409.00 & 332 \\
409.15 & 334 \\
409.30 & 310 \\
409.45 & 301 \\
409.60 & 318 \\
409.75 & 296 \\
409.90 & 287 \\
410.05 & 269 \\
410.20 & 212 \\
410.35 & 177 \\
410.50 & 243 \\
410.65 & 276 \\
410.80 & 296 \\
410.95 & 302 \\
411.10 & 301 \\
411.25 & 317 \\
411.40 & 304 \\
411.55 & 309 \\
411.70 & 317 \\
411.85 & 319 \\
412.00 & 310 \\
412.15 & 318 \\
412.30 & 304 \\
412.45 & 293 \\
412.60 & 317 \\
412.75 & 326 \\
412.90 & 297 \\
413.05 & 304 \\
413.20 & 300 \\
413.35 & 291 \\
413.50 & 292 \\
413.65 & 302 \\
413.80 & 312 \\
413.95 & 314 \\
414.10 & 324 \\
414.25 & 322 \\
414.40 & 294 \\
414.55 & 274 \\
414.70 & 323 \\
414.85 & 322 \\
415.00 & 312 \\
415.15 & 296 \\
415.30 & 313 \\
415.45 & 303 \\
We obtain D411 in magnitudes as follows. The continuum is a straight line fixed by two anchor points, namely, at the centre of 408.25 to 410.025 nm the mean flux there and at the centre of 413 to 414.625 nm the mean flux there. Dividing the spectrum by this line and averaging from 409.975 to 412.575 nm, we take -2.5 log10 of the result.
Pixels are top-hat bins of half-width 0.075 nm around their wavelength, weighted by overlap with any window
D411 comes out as 0.07 mag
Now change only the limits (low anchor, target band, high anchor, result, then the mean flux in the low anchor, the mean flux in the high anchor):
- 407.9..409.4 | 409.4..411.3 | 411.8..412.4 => 0.13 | 308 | 312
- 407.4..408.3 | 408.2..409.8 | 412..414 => -0.05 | 295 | 305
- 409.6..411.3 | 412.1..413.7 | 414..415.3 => -0.04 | 272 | 309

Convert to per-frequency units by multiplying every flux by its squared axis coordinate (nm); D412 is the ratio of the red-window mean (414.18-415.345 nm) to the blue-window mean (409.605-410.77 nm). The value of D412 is 1.2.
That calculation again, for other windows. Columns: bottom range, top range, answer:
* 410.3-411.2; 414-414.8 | 1.16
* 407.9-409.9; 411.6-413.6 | 1.02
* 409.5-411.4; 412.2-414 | 1.12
